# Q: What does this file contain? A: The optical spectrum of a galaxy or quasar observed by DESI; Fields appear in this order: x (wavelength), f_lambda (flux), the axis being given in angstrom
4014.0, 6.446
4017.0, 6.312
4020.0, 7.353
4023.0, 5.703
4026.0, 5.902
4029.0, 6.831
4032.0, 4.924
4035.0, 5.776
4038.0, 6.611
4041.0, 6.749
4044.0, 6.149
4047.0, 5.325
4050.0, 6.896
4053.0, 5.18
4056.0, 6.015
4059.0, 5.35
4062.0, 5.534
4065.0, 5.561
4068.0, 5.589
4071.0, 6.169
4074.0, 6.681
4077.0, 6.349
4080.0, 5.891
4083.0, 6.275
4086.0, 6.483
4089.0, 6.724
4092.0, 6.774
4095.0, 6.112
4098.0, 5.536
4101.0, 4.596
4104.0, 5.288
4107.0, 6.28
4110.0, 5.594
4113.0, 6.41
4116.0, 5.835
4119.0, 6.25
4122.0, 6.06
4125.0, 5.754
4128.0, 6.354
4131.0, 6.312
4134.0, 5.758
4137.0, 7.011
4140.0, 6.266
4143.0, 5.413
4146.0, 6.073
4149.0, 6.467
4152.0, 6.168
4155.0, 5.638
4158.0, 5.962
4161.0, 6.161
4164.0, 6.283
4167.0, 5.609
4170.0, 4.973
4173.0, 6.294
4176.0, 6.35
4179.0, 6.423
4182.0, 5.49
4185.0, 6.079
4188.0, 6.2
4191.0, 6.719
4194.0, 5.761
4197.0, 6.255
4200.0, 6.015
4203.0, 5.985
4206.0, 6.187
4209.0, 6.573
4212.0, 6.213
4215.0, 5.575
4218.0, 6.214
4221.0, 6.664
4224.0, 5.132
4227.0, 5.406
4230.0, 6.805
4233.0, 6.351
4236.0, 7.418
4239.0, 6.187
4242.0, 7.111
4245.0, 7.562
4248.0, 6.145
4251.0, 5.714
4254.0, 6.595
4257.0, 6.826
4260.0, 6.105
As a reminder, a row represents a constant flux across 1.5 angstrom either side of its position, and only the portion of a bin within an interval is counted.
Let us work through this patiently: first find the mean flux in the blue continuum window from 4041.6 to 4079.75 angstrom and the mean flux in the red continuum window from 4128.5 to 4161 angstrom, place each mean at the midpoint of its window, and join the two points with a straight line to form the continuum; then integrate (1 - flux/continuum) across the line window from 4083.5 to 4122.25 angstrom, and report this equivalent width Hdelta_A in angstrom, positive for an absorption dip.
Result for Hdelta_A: 0.11 angstrom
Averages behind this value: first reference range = 5.92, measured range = 6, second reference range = 6.12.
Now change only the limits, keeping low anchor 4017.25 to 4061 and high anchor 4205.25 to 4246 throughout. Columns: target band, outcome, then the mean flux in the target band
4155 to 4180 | 1.2 angstrom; 5.98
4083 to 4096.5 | -0.8 angstrom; 6.5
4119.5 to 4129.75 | 0.2 angstrom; 6.08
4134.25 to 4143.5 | 0.0 angstrom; 6.25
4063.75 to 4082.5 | 0.2 angstrom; 6.06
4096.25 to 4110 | 1.6 angstrom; 5.46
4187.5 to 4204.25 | 0.4 angstrom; 6.16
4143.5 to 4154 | 0.2 angstrom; 6.13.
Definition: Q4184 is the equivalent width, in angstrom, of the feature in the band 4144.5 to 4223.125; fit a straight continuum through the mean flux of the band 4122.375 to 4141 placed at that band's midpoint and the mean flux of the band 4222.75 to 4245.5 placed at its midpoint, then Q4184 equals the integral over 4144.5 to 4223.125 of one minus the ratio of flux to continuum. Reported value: 3.3 angstrom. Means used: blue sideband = 6.23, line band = 6.08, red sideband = 6.46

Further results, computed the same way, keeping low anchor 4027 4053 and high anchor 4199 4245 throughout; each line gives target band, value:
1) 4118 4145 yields 0.3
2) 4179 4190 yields 0.4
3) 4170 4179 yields 0.2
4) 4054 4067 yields 1.1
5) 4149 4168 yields 0.6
